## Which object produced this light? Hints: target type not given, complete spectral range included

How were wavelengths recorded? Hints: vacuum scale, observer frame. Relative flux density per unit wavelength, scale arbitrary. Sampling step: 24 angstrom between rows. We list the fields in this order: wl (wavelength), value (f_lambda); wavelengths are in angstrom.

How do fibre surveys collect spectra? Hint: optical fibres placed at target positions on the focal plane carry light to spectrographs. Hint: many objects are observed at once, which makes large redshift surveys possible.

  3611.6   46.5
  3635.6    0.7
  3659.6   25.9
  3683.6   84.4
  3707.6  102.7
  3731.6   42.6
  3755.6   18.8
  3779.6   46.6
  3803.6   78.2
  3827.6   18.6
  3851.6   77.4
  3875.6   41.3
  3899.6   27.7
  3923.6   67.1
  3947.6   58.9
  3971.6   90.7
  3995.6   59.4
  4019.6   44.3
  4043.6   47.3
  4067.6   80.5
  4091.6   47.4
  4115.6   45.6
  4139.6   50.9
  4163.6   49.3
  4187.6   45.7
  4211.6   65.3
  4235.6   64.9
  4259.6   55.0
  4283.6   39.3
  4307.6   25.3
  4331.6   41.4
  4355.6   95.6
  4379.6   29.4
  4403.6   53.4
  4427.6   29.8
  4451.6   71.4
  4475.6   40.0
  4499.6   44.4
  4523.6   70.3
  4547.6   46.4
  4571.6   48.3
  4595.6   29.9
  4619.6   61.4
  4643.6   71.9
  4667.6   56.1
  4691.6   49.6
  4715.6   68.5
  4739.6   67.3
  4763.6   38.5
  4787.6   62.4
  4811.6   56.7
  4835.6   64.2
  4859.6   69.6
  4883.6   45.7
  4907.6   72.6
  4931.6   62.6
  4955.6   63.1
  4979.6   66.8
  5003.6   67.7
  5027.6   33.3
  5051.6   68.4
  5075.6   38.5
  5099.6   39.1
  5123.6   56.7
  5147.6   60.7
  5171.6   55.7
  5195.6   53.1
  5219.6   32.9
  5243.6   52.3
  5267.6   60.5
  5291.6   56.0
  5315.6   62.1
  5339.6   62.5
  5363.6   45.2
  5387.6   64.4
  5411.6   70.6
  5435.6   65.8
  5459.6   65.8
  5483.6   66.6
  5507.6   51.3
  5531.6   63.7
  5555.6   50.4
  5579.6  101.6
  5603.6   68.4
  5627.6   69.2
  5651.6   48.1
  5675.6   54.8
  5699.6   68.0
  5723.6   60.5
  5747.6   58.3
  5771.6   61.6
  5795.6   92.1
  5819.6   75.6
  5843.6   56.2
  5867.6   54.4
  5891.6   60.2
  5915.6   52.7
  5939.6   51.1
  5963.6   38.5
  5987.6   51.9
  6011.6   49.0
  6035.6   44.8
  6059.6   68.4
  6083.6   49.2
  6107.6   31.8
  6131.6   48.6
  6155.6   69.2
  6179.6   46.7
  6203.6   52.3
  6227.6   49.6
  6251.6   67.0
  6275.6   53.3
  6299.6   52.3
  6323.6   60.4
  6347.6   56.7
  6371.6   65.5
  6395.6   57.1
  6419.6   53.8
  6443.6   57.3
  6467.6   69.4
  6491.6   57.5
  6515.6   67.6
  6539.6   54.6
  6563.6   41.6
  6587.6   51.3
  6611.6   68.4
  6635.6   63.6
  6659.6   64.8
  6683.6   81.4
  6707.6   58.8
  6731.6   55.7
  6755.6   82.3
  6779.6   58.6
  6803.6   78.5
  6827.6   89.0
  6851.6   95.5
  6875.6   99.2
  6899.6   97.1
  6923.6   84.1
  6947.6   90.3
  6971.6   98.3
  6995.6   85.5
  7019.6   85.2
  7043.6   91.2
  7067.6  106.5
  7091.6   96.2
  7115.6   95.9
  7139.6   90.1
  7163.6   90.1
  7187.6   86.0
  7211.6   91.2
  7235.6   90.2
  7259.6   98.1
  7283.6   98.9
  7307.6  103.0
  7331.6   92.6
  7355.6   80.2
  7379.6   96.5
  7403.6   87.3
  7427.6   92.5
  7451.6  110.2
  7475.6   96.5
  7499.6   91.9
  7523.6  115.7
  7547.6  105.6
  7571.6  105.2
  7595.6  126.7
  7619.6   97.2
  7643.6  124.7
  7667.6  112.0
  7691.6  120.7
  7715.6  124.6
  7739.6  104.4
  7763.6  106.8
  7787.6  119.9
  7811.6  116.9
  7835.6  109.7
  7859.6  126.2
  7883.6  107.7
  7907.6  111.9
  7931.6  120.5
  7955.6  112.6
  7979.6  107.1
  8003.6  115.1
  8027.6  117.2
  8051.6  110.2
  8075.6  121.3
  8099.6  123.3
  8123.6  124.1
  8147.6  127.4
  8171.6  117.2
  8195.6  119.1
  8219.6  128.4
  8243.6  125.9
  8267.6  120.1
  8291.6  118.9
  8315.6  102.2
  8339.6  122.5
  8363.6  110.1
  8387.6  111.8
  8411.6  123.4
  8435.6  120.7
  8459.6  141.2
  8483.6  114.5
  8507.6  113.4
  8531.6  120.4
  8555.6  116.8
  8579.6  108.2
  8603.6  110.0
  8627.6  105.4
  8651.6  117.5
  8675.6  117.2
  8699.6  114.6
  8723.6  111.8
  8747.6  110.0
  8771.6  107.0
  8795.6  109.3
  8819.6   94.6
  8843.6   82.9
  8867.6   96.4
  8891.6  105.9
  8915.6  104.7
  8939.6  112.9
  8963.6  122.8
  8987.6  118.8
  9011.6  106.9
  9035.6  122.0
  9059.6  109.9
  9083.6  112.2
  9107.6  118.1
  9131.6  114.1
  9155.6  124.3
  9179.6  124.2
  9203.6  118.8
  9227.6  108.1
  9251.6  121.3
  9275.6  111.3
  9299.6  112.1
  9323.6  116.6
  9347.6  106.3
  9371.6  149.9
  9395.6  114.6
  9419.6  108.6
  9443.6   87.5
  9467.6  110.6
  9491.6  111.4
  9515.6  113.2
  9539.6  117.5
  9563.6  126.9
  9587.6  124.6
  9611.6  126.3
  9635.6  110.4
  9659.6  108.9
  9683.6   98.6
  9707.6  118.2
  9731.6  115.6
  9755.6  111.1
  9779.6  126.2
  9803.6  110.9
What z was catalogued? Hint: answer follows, 0.71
